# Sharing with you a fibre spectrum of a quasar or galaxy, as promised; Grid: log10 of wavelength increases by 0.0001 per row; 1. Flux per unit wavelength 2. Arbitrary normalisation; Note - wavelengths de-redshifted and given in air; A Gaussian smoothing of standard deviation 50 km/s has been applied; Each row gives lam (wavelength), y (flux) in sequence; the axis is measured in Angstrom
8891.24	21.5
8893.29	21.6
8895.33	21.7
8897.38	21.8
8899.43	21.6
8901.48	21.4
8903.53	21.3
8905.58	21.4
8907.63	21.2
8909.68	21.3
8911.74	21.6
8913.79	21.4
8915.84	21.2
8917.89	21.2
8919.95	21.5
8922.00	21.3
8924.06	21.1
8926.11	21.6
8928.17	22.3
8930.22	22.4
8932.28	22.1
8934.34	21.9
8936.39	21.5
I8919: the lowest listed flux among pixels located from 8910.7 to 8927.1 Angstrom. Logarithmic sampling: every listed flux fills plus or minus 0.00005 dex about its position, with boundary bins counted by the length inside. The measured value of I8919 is 21.1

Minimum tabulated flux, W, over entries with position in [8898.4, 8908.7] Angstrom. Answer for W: 21.2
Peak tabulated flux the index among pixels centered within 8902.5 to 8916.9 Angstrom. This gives 21.6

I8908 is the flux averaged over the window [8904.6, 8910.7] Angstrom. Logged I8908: 21.3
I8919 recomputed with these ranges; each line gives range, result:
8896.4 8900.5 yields 21.6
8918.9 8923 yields 21.3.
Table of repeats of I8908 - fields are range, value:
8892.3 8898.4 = 21.7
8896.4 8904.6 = 21.5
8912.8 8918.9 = 21.3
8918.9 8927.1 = 21.4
